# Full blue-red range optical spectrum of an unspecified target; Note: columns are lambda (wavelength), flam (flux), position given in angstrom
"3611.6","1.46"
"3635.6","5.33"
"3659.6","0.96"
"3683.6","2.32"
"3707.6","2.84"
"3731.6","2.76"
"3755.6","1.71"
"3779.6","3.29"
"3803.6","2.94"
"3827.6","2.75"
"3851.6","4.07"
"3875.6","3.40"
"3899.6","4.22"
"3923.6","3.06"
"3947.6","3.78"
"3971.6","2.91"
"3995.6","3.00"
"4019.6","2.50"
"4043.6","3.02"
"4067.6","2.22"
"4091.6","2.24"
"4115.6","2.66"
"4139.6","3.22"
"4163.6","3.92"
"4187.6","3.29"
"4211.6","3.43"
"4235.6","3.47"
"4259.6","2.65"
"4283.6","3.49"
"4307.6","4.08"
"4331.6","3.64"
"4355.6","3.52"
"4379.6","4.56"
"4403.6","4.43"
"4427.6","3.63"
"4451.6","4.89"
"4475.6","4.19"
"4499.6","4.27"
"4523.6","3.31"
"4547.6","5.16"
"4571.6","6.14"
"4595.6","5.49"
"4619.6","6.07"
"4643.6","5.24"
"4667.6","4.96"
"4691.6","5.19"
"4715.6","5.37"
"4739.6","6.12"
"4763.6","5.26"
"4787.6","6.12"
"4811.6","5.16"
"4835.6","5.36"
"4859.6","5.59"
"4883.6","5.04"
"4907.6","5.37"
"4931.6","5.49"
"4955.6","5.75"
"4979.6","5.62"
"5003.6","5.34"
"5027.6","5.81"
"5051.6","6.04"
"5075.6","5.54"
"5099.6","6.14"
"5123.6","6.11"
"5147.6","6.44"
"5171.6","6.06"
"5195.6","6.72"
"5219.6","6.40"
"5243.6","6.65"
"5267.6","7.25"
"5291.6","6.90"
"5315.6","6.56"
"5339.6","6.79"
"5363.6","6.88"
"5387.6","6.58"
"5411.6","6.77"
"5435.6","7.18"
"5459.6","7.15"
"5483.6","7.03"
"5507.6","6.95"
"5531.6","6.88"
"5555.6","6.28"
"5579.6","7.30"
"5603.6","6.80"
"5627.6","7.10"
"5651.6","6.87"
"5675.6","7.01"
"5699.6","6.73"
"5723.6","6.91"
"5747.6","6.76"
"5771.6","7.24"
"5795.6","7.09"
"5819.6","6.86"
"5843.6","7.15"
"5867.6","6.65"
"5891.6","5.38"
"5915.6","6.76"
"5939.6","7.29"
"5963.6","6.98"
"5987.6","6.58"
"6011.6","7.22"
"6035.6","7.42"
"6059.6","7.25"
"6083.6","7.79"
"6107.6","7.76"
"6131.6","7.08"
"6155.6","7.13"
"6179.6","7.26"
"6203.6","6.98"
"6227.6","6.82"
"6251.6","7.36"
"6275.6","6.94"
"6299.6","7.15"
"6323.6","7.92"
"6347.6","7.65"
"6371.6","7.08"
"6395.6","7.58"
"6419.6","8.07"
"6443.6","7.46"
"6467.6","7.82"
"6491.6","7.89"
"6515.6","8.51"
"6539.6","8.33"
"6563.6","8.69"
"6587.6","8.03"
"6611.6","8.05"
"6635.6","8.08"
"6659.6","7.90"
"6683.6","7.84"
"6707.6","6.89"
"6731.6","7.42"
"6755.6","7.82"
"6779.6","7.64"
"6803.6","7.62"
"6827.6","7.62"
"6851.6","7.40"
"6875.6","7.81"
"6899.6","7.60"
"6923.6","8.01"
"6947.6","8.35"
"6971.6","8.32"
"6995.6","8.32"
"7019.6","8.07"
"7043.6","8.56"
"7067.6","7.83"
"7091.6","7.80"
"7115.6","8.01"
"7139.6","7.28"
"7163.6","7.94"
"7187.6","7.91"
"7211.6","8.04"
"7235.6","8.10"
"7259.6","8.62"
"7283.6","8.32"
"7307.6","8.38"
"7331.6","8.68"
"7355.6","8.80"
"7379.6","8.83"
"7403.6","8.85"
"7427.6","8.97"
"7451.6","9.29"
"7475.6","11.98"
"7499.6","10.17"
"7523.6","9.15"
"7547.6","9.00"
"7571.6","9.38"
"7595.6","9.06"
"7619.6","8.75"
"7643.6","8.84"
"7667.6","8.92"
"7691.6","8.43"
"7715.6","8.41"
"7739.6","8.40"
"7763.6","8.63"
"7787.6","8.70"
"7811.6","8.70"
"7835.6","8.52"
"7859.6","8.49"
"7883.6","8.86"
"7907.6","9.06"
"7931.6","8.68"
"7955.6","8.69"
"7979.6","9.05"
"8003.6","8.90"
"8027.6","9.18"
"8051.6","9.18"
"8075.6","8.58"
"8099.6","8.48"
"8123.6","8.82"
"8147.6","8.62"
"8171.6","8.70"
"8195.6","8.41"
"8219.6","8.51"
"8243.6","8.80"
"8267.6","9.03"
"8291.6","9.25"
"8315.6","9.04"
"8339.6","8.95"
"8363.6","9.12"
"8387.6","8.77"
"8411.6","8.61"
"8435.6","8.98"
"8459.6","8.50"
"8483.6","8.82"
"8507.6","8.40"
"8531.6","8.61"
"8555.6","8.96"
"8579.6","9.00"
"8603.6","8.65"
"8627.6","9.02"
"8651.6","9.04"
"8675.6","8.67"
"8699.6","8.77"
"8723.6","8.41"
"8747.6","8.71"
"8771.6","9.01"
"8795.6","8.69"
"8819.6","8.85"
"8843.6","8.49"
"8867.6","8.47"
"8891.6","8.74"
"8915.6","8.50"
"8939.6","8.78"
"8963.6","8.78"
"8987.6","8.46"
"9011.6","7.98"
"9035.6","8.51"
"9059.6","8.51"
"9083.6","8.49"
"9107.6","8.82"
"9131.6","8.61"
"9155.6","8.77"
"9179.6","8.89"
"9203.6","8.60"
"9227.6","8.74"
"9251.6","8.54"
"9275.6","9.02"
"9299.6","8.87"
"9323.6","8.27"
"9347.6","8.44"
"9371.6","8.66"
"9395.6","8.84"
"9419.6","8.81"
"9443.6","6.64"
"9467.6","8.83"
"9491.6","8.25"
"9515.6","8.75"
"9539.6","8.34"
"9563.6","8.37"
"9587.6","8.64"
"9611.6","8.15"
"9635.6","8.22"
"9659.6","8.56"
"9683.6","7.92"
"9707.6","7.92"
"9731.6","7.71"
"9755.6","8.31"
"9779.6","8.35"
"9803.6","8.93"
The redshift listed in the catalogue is 0.14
